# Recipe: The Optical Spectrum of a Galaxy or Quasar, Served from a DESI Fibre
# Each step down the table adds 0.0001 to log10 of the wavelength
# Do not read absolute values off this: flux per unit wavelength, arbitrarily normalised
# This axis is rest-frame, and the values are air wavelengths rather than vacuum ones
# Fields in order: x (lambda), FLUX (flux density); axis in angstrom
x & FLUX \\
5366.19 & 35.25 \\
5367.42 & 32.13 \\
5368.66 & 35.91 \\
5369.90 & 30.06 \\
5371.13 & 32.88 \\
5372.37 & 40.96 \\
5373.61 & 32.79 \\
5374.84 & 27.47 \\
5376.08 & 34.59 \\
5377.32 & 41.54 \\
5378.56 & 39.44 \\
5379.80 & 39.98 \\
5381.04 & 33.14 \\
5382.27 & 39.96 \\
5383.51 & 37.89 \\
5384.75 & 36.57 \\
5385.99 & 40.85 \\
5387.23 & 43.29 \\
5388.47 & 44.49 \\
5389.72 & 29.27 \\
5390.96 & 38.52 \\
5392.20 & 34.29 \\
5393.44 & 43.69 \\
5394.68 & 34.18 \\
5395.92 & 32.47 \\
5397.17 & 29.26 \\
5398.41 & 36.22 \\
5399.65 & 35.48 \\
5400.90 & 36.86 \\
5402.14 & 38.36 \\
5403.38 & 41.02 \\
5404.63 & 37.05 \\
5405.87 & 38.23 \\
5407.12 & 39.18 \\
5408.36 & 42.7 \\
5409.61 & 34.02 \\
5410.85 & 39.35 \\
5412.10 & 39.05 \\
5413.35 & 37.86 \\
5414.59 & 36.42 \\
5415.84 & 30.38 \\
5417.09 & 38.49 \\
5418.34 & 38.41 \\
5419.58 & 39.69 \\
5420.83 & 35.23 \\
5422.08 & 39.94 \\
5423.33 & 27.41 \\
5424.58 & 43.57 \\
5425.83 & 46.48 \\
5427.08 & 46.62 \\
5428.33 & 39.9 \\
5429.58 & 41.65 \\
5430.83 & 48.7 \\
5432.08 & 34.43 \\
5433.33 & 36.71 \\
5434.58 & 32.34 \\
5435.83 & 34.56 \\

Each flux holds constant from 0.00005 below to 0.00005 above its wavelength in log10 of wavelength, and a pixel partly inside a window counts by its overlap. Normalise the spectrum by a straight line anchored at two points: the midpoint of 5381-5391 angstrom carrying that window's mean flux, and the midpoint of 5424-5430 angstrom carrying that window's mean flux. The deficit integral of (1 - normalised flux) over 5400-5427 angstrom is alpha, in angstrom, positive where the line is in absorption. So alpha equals 2.41 angstrom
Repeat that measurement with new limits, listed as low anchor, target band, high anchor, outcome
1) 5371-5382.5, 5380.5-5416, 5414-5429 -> 0.0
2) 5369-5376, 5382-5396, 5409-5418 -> -1.5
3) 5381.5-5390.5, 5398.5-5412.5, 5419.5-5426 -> 0.1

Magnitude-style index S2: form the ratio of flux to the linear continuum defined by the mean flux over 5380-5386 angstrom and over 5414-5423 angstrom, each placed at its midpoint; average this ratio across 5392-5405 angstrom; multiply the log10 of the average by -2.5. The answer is 0.02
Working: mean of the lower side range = 37.6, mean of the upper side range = 36.6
